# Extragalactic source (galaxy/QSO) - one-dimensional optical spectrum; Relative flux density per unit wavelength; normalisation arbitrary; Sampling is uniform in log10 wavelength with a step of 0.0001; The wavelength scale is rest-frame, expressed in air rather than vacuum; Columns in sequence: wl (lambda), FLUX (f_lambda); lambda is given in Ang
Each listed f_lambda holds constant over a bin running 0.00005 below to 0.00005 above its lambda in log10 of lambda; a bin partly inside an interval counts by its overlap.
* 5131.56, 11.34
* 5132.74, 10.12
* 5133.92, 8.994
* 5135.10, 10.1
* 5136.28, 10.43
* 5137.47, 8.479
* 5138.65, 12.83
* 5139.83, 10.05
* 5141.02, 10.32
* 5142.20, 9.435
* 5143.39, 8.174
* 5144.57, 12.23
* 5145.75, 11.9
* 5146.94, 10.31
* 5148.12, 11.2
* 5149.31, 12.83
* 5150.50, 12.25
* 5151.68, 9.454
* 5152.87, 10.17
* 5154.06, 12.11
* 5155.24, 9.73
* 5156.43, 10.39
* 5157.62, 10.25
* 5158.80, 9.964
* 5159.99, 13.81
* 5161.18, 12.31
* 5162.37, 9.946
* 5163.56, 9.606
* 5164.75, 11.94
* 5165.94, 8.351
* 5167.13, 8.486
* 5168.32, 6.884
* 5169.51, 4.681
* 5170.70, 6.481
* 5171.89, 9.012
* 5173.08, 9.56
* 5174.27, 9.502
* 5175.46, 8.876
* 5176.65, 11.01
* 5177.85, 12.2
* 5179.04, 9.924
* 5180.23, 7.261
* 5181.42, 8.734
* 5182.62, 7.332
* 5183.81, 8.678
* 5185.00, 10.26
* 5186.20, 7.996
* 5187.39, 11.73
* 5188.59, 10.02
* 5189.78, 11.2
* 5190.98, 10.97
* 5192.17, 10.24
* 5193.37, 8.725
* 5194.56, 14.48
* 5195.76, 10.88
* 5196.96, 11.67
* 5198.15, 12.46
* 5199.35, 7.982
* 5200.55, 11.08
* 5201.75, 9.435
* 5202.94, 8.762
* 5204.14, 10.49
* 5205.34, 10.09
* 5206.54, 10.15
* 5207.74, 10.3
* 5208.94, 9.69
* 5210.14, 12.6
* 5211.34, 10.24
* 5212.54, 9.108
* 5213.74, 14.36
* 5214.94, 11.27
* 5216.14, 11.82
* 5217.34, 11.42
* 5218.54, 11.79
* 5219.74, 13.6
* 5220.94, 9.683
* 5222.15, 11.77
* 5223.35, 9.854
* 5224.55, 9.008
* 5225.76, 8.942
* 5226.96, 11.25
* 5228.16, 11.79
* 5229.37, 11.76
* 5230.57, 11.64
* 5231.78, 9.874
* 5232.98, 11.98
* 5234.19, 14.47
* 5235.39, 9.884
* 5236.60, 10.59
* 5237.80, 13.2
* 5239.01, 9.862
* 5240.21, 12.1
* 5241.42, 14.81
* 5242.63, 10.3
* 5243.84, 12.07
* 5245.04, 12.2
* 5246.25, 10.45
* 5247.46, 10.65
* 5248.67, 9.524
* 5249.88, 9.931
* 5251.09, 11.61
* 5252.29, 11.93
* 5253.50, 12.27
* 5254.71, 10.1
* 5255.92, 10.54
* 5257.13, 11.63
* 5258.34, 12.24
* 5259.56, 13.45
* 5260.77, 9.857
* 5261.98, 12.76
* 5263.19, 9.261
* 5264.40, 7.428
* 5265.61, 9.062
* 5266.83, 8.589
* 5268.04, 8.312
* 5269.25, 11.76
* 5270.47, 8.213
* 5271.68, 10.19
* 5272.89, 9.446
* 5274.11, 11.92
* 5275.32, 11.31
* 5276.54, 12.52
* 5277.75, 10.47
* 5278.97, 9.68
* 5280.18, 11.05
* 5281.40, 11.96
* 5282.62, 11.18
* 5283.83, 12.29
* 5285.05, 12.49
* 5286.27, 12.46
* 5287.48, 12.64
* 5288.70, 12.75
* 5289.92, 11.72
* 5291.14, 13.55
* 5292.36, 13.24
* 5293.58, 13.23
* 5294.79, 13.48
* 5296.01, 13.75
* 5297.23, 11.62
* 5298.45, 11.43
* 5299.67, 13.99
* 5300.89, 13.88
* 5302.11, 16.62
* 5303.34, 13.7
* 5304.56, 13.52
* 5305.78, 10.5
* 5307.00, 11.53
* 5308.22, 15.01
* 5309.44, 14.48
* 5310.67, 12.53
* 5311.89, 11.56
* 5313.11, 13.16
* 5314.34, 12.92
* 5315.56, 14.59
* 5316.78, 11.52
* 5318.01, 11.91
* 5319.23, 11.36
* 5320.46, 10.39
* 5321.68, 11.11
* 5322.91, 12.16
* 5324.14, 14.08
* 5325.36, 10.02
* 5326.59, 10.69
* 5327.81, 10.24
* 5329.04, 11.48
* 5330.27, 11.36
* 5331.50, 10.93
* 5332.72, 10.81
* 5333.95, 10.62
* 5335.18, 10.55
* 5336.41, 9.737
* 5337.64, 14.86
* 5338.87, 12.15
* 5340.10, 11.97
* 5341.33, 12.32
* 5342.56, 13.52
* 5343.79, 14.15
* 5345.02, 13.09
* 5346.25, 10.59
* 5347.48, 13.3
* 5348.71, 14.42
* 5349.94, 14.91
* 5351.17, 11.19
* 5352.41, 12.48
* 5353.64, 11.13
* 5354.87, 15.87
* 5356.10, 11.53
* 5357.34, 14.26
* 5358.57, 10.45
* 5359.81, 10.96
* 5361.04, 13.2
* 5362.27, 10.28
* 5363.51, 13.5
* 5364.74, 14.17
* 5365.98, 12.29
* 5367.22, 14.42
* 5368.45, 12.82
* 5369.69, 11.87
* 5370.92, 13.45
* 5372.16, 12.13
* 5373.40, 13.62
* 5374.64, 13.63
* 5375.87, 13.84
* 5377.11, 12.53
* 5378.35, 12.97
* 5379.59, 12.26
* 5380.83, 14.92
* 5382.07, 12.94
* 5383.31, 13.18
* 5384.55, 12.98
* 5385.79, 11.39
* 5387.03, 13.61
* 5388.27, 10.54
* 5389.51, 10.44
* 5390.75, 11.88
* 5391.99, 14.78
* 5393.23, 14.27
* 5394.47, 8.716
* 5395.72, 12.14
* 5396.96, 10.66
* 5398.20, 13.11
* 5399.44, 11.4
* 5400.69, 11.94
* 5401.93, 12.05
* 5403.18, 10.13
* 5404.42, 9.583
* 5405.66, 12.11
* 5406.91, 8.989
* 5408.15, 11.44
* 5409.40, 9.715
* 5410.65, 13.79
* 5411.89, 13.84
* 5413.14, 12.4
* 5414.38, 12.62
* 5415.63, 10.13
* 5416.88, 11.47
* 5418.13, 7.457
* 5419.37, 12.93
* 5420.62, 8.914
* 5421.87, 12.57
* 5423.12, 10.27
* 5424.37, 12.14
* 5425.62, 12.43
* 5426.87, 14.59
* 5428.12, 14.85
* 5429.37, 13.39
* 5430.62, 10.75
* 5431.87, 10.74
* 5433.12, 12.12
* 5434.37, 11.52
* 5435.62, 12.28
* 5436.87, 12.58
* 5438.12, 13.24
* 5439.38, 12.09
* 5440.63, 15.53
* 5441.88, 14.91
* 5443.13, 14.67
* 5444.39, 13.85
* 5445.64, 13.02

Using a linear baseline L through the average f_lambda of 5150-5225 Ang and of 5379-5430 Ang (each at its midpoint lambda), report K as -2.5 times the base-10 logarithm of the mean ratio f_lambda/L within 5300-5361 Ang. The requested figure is -0.10 mag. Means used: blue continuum 10.2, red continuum 11.9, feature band 12.4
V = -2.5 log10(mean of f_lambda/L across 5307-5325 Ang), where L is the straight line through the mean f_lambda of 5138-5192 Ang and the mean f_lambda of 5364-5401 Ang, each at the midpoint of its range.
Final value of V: -0.06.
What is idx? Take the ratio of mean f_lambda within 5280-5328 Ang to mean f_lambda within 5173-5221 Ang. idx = 1.20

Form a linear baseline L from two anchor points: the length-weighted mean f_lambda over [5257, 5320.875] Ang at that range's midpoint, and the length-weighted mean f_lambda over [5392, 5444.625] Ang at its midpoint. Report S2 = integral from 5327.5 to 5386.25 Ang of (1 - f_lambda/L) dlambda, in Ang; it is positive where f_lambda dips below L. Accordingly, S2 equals -2.8 Ang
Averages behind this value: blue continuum 11.9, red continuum 12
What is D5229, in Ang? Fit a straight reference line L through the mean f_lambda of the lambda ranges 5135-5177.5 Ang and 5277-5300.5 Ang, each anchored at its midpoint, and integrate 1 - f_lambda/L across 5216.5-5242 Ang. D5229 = -0.2 Ang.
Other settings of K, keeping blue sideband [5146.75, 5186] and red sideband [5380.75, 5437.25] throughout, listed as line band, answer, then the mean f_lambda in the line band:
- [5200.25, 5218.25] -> -0.061 mag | 10.7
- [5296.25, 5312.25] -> -0.197 mag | 13.1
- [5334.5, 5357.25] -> -0.124 mag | 12.7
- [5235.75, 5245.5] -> -0.139 mag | 11.8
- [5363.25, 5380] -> -0.139 mag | 13.1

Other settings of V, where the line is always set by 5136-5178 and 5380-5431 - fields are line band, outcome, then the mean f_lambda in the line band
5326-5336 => 0.05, 10.8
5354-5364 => -0.08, 12.5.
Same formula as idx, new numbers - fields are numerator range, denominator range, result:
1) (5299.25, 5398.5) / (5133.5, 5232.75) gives 1.21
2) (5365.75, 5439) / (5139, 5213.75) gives 1.20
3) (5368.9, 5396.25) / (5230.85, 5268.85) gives 1.15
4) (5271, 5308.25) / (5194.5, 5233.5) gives 1.13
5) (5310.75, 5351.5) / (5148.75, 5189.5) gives 1.24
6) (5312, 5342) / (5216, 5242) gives 1.03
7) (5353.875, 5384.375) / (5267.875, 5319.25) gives 1.05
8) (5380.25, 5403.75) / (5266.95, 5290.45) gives 1.09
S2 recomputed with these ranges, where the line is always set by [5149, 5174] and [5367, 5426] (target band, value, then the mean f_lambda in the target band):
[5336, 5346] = -1.04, 12.7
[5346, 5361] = -1.35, 12.7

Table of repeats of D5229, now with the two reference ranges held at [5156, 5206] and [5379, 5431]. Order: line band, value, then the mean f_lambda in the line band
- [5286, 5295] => -1.7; 12.9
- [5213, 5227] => -1.4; 11.2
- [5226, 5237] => -1.2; 11.4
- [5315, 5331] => -0.6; 11.6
